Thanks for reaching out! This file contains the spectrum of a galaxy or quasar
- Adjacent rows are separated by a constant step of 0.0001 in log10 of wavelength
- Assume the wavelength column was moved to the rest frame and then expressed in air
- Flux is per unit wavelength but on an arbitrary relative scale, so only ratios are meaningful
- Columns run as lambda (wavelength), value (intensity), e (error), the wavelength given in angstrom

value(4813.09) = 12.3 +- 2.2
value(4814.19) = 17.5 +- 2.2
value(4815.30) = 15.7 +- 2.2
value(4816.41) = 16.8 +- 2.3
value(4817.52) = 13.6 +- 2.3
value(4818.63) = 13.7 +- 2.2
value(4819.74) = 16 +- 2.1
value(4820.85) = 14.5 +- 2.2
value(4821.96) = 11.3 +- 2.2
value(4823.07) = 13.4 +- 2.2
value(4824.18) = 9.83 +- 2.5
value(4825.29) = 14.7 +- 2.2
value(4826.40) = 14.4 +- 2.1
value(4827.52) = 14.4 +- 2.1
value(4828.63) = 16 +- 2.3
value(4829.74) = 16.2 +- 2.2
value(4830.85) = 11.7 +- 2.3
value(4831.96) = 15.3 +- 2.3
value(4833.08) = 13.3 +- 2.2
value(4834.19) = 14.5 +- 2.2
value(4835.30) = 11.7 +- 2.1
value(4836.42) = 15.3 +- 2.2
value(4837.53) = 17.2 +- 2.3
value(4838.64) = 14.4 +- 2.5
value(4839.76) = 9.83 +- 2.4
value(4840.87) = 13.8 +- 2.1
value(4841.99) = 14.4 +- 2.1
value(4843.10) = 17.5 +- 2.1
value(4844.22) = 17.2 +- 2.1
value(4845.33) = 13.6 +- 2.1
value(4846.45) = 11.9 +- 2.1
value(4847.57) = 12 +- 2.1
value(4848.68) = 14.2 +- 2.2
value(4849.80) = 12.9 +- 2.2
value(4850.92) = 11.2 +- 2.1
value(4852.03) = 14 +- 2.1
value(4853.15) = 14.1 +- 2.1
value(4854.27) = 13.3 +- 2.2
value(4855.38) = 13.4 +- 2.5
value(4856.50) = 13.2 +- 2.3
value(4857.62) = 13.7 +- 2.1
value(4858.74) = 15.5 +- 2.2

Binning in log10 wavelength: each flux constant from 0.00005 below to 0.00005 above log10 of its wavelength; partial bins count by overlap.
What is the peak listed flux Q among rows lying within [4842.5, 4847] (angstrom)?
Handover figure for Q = 17.5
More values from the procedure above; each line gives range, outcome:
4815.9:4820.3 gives 16.8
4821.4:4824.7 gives 13.4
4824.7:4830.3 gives 16.2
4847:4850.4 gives 14.2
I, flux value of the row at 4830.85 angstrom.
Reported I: 11.7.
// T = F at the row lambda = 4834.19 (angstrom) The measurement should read 14.5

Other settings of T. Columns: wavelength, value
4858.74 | 15.5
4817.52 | 13.6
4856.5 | 13.2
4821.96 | 11.3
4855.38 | 13.4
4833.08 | 13.3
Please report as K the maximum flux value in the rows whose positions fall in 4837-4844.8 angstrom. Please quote 17.5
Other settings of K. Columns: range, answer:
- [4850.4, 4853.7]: 14.1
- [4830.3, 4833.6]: 15.3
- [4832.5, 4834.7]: 14.5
